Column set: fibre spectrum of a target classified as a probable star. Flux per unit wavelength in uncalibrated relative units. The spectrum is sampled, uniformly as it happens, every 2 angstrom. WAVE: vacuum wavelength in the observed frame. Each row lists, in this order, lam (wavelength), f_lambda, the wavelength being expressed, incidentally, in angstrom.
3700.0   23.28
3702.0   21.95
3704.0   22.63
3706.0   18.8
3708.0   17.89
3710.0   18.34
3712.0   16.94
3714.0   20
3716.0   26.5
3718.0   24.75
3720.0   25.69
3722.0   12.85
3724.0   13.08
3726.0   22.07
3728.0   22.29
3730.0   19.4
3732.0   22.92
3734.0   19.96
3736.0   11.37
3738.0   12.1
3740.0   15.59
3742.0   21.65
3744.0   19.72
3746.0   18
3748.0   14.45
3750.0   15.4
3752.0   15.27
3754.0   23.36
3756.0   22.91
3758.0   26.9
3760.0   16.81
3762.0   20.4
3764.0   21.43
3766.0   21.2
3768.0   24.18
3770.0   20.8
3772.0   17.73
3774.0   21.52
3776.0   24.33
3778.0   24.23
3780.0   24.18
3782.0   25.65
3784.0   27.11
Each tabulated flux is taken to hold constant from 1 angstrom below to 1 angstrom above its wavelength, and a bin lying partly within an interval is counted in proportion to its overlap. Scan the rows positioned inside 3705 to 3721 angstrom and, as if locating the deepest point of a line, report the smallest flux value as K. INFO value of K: 16.94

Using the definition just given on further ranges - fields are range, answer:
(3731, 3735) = 19.96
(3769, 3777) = 17.73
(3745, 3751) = 14.45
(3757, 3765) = 16.81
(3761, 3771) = 20.4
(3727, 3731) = 19.4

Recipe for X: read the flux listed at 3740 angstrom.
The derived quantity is 15.59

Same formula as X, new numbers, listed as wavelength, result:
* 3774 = 21.52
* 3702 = 21.95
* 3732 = 22.92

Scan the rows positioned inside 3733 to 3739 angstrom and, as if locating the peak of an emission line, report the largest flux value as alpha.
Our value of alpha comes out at 19.96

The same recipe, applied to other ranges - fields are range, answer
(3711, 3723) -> 26.5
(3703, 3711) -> 22.63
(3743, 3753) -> 19.72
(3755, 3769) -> 26.9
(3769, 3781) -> 24.33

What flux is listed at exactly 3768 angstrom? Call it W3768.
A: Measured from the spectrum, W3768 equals 24.18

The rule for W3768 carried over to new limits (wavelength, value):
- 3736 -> 11.37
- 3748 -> 14.45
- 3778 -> 24.23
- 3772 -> 17.73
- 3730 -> 19.4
